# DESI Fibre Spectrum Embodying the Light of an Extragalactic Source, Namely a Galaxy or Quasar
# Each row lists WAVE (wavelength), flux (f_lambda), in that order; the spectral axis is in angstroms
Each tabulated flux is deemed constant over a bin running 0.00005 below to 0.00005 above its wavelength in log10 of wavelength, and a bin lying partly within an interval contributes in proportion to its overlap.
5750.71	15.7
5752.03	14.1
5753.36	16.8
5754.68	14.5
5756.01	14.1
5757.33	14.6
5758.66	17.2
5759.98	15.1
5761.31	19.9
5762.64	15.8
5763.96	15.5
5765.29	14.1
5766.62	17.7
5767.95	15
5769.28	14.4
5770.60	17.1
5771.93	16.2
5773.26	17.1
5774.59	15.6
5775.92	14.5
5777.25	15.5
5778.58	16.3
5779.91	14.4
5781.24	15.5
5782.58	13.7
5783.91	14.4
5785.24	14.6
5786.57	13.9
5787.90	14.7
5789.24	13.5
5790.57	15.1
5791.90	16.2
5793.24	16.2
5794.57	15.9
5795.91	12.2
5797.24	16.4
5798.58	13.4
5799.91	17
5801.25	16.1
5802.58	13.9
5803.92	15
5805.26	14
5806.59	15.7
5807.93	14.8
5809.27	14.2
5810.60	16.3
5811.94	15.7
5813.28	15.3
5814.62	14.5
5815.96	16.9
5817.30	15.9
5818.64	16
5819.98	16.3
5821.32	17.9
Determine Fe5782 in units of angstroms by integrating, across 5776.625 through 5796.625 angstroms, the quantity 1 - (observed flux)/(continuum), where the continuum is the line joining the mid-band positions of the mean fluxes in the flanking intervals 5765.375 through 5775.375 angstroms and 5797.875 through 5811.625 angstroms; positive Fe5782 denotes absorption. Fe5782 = 1.0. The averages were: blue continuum 16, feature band 14.8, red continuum 15.1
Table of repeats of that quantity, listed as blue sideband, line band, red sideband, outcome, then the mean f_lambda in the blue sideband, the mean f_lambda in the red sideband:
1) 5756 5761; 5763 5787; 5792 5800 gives 0.22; 15.7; 15.1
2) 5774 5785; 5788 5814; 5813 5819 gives 0.54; 15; 15.7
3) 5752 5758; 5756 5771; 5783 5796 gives -1.09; 14.9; 14.8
